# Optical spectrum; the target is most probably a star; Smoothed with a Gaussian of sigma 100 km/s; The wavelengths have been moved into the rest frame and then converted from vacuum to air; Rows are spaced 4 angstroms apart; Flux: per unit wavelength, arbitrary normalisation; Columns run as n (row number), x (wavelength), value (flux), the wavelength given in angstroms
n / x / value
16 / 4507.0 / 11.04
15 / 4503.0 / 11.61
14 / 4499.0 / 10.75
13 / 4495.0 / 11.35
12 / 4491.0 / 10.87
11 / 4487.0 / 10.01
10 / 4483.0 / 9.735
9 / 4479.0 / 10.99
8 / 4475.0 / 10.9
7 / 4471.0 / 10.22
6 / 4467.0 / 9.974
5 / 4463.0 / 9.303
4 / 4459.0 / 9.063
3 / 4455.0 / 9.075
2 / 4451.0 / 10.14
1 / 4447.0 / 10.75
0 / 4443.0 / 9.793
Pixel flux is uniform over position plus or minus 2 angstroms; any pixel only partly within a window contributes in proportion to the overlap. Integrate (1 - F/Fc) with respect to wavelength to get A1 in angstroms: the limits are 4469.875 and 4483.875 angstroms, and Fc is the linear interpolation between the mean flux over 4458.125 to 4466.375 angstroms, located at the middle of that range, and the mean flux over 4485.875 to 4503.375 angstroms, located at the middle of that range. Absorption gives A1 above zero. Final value -0.7 angstroms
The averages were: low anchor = 9.33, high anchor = 10.9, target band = 10.5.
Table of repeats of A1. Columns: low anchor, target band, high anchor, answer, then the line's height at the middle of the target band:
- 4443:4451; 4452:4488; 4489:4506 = 2.7 angstroms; 10.7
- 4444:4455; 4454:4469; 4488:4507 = 1.4 angstroms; 10.4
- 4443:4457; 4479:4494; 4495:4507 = 0.6 angstroms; 10.8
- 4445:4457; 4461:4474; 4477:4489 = 0.3 angstroms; 10.1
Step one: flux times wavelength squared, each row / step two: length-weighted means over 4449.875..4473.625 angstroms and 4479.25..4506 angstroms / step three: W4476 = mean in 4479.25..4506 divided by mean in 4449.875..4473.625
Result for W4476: 1.1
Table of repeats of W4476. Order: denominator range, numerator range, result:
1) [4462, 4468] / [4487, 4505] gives 1.16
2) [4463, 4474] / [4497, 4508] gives 1.13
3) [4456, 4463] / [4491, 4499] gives 1.23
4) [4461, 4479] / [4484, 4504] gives 1.07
